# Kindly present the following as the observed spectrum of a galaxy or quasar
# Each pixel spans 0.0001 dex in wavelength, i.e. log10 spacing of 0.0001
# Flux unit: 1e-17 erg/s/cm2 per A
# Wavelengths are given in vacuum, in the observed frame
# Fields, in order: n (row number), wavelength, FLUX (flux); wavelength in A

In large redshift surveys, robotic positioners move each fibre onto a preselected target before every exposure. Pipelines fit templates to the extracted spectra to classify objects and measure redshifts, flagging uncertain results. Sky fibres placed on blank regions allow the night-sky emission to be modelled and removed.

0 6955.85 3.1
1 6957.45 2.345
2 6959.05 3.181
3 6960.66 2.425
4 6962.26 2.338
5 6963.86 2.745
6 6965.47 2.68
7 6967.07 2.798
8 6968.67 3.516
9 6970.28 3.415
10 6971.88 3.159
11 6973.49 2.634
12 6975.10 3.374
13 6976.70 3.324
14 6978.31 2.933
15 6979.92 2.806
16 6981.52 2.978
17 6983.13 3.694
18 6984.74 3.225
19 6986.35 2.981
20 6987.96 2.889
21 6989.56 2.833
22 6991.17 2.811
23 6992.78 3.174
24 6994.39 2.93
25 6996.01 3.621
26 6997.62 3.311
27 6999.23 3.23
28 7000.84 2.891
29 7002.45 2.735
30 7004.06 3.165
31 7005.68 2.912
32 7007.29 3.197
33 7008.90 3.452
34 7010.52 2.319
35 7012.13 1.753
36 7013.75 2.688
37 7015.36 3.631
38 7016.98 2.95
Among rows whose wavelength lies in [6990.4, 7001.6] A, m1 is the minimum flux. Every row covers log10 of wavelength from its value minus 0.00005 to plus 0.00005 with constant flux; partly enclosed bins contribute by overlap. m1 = 2.811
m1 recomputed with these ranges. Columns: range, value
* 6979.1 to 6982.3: 2.806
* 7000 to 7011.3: 2.319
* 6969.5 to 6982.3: 2.634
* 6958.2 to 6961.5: 2.425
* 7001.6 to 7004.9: 2.735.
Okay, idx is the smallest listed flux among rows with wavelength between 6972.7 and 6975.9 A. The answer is 2.634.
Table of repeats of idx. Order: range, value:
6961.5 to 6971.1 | 2.338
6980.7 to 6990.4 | 2.833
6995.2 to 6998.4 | 3.311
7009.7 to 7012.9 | 1.753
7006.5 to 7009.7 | 3.197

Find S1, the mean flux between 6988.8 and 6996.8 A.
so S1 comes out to 3.07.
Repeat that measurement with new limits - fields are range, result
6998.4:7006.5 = 2.99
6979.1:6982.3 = 2.9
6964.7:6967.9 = 2.75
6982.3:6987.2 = 3.29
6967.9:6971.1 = 3.46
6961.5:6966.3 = 2.59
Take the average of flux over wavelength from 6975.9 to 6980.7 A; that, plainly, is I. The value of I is 3.02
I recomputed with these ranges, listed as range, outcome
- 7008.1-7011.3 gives 2.88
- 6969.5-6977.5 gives 3.18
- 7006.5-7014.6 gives 2.69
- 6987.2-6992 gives 2.85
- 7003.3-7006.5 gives 3.03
